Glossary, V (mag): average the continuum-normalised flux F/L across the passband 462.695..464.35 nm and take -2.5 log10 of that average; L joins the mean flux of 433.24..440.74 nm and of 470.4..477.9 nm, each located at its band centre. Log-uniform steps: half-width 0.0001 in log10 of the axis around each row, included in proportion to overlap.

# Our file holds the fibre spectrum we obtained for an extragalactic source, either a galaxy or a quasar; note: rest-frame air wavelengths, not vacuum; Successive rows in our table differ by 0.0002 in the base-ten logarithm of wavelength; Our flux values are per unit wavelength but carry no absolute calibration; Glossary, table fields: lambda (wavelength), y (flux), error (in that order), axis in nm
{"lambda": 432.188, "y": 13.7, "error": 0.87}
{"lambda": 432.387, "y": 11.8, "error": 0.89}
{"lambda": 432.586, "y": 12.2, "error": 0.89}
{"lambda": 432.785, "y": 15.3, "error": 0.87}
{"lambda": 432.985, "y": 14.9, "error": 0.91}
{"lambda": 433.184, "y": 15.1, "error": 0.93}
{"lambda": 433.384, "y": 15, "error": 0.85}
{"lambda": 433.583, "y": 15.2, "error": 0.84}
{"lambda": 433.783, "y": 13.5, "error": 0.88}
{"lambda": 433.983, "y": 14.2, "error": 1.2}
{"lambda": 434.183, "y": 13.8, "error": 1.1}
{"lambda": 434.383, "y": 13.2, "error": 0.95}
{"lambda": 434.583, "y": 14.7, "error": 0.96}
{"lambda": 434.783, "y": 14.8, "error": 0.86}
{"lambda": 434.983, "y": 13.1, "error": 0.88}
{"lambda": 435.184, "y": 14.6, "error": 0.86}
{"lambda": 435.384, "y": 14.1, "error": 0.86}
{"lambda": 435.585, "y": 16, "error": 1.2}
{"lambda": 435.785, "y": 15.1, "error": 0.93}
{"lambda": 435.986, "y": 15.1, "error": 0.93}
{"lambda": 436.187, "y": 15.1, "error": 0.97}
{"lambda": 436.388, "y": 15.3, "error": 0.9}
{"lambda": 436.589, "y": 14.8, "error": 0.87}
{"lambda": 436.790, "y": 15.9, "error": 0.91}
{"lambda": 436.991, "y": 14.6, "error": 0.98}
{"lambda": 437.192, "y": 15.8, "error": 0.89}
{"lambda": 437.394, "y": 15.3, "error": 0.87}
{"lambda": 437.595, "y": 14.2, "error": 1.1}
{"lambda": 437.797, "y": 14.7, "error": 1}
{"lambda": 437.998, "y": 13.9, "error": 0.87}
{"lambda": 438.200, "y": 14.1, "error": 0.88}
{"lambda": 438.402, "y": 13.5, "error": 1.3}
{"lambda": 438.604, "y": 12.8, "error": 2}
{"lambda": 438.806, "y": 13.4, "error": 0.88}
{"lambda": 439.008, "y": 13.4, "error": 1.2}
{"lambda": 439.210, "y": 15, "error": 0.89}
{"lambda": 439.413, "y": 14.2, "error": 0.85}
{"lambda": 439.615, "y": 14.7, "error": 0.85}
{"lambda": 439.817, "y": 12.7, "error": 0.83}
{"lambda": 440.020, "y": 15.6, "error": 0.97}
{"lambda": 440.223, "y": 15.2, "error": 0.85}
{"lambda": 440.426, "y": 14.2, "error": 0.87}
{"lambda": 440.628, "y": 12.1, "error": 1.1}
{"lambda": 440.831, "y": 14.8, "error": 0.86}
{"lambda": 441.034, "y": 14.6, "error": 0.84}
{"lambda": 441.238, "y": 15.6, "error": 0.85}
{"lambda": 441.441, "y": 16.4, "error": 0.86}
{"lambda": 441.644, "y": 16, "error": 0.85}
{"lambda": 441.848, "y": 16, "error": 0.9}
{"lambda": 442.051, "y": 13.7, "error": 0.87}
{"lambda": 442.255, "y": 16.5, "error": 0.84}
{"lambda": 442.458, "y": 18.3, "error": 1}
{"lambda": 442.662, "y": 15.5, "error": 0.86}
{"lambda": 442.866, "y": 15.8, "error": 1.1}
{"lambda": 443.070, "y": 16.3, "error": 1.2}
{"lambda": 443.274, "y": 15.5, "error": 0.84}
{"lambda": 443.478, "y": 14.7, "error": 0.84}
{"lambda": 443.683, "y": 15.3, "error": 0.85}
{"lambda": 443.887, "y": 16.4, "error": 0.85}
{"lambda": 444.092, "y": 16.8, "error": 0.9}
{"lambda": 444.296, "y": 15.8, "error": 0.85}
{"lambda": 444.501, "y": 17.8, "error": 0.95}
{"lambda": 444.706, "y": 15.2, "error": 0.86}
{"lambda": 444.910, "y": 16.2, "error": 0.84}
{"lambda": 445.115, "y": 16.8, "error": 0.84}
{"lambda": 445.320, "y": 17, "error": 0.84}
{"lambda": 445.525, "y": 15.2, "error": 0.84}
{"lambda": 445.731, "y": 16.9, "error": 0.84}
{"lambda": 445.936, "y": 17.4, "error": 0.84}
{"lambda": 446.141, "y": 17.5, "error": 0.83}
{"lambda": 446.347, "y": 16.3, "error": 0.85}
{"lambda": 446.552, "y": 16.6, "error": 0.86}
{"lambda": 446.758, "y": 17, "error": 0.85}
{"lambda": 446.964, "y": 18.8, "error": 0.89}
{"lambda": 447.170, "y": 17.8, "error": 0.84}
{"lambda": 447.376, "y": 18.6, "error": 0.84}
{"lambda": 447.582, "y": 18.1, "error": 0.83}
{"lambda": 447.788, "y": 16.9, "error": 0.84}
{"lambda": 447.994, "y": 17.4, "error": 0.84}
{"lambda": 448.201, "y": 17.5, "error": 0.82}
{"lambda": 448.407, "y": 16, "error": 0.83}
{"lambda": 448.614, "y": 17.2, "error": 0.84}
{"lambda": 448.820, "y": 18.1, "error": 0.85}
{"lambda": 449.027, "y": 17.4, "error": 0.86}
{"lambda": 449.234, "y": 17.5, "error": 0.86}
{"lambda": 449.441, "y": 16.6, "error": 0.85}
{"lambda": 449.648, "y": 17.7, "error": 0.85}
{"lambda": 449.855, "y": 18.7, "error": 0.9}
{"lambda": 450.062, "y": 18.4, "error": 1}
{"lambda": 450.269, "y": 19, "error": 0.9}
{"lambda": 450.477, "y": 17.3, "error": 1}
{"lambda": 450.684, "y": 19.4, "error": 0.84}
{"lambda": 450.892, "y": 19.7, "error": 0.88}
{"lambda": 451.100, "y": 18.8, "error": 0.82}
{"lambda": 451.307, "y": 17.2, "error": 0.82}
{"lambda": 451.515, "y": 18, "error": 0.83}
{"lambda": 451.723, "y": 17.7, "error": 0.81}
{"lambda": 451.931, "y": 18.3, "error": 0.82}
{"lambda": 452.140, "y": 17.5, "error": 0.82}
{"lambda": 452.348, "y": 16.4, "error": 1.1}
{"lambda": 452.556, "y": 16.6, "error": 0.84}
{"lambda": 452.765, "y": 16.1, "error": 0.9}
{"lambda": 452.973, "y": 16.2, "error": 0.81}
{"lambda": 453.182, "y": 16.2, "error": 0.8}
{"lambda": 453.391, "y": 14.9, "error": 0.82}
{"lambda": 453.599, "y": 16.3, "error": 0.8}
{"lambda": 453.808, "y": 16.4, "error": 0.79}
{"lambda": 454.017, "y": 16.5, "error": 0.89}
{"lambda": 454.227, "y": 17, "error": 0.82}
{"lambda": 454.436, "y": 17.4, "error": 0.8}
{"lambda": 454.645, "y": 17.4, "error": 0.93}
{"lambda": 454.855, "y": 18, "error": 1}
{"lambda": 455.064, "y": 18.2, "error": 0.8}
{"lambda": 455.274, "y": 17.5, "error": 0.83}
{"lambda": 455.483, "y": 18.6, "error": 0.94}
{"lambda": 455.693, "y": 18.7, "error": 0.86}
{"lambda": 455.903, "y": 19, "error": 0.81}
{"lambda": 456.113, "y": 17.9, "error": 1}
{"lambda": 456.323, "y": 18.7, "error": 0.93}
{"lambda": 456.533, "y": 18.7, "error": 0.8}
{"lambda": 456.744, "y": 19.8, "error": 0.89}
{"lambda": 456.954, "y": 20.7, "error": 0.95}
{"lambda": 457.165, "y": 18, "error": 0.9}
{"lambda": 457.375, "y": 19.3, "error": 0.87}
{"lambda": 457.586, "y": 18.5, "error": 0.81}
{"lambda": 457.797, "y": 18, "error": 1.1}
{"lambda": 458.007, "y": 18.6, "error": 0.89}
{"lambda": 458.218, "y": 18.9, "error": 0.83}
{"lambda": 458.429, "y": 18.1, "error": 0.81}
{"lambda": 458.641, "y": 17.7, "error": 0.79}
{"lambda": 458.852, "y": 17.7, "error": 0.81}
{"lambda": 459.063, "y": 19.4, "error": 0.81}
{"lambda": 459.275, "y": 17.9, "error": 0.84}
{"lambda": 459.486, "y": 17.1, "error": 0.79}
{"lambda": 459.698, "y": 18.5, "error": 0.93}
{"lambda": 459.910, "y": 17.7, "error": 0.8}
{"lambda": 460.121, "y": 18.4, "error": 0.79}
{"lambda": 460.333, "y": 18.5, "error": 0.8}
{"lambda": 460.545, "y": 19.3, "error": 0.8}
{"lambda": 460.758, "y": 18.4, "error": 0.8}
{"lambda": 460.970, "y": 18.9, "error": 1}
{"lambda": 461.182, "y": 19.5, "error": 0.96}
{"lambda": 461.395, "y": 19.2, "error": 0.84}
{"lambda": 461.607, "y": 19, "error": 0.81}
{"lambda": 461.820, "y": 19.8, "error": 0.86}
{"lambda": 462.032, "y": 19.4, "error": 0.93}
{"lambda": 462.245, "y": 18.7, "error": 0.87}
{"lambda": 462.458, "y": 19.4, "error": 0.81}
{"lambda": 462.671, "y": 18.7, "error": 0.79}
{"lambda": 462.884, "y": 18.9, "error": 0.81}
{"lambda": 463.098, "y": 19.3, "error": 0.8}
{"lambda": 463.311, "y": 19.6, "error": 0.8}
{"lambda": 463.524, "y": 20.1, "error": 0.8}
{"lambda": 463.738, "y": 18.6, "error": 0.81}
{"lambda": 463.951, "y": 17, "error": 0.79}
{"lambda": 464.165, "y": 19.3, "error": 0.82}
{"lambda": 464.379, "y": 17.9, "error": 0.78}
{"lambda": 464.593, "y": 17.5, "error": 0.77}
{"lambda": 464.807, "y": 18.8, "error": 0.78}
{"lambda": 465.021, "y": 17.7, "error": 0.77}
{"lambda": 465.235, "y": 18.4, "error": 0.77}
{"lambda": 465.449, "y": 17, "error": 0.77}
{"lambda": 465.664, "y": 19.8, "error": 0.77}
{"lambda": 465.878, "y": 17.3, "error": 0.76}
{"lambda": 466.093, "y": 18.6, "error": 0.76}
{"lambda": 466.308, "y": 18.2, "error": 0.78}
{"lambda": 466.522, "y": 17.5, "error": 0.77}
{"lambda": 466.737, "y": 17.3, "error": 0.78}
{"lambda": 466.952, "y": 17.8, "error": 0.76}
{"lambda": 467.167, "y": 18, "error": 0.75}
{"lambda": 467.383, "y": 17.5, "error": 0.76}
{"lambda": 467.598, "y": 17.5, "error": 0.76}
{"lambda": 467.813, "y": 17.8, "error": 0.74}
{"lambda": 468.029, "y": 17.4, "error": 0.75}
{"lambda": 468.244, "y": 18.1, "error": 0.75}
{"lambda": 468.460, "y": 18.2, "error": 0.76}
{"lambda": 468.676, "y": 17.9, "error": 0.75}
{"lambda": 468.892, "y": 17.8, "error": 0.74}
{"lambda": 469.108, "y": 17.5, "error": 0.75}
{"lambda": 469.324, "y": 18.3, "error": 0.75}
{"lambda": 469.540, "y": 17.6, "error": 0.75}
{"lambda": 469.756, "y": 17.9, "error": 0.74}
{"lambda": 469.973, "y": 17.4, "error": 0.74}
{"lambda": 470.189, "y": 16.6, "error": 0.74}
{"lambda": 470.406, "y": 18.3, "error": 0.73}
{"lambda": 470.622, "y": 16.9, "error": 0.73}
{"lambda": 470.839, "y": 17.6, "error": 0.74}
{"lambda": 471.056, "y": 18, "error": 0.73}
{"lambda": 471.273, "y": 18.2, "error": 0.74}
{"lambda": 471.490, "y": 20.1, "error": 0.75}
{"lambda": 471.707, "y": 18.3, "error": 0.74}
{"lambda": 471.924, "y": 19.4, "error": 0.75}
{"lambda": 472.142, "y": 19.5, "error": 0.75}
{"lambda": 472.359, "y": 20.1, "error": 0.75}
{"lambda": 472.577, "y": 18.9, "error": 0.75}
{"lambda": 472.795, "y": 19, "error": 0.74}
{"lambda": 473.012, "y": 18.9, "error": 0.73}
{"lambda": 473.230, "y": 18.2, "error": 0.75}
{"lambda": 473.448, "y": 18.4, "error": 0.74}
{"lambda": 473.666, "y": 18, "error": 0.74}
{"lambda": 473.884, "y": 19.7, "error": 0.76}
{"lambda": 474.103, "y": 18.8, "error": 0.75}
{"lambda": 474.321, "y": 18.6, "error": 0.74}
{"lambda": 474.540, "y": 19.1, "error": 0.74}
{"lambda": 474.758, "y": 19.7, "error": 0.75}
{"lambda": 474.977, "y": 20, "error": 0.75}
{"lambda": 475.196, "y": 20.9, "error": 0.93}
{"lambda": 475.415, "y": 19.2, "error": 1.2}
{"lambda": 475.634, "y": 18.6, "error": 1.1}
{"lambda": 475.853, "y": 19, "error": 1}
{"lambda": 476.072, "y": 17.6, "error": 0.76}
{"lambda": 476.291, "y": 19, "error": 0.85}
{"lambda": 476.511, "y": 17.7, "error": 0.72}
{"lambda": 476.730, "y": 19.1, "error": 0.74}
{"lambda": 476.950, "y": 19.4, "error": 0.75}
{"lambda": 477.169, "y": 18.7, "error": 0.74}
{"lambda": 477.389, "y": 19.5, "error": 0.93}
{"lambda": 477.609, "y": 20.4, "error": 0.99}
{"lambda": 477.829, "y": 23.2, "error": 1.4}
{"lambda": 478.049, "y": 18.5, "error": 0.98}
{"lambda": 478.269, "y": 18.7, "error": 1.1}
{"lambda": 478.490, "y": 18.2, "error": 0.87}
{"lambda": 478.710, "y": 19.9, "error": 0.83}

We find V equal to -0.07 mag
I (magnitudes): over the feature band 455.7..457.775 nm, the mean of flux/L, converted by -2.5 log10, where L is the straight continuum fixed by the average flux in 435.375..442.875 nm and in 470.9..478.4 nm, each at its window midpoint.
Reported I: -0.12 mag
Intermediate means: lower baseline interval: 14.8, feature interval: 18.9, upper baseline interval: 19.1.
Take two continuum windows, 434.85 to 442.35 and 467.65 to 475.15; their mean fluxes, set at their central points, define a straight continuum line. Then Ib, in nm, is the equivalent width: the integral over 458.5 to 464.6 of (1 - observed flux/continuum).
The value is -0.49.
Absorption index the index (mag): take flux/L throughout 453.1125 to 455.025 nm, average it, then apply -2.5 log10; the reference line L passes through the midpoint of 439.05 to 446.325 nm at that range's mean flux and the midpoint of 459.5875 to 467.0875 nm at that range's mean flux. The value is 0.03 mag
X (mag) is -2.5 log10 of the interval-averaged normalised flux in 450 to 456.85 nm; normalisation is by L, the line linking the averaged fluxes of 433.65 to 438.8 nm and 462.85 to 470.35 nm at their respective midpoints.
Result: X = -0.08 mag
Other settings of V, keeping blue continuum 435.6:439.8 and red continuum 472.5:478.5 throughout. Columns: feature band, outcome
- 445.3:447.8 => -0.11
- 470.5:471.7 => 0.02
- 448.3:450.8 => -0.12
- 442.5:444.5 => -0.05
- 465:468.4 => 0.01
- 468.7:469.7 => 0.03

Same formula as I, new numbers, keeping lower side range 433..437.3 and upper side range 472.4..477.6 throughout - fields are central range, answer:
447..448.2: -0.111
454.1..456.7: -0.076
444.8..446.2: -0.057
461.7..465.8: -0.056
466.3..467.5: 0.027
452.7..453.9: 0.043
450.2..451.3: -0.142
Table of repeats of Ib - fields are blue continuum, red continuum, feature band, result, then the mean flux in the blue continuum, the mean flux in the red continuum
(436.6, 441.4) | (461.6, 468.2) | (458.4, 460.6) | -0.081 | 14.4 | 18.4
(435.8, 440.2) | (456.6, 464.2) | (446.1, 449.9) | -0.239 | 14.5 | 18.8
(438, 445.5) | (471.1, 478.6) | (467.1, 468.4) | 0.040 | 15.2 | 19.1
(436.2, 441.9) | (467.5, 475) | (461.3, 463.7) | -0.265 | 14.6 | 18.4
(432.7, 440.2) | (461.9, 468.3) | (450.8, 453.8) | -0.090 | 14.5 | 18.3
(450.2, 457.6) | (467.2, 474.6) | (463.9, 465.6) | 0.007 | 17.8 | 18.3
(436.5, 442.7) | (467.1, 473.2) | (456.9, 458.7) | -0.195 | 14.8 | 18.2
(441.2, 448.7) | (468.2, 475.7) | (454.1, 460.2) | -0.295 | 16.6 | 18.6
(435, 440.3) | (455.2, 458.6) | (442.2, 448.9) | -0.212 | 14.6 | 18.7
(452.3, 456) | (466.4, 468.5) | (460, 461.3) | -0.107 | 17.1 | 17.7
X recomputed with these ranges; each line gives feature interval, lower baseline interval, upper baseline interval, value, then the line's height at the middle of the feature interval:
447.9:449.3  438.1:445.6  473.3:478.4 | -0.083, 16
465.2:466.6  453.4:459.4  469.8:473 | 0.013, 18.3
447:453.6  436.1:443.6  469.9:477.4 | -0.094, 16.1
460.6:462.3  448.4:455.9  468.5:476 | -0.065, 18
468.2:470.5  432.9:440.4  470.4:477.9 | 0.041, 18.4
